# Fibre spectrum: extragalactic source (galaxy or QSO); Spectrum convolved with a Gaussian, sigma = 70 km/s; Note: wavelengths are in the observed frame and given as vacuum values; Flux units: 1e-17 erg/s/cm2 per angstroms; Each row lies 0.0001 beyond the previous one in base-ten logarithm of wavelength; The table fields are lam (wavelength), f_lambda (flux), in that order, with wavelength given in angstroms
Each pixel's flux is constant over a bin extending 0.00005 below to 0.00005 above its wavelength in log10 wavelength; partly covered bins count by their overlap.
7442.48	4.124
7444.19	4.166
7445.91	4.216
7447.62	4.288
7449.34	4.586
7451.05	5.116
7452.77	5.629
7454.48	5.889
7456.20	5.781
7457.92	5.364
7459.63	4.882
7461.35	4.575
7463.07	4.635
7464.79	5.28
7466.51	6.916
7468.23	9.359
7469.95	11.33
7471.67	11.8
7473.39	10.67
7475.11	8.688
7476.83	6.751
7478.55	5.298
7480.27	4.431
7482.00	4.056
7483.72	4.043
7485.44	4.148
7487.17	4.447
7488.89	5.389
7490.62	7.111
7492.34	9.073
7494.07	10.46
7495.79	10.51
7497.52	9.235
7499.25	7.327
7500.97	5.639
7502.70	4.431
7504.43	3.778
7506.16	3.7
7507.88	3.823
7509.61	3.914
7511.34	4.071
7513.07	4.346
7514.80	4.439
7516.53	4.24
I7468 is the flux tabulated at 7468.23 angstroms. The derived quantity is 9.359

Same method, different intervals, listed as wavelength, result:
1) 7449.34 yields 4.586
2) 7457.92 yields 5.364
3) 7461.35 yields 4.575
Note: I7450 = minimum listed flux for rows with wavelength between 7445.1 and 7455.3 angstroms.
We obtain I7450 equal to 4.216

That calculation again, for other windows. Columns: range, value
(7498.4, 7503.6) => 4.431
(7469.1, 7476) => 8.688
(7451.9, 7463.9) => 4.575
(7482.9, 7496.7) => 4.043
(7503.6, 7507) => 3.7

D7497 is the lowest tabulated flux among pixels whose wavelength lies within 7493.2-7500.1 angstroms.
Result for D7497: 7.327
